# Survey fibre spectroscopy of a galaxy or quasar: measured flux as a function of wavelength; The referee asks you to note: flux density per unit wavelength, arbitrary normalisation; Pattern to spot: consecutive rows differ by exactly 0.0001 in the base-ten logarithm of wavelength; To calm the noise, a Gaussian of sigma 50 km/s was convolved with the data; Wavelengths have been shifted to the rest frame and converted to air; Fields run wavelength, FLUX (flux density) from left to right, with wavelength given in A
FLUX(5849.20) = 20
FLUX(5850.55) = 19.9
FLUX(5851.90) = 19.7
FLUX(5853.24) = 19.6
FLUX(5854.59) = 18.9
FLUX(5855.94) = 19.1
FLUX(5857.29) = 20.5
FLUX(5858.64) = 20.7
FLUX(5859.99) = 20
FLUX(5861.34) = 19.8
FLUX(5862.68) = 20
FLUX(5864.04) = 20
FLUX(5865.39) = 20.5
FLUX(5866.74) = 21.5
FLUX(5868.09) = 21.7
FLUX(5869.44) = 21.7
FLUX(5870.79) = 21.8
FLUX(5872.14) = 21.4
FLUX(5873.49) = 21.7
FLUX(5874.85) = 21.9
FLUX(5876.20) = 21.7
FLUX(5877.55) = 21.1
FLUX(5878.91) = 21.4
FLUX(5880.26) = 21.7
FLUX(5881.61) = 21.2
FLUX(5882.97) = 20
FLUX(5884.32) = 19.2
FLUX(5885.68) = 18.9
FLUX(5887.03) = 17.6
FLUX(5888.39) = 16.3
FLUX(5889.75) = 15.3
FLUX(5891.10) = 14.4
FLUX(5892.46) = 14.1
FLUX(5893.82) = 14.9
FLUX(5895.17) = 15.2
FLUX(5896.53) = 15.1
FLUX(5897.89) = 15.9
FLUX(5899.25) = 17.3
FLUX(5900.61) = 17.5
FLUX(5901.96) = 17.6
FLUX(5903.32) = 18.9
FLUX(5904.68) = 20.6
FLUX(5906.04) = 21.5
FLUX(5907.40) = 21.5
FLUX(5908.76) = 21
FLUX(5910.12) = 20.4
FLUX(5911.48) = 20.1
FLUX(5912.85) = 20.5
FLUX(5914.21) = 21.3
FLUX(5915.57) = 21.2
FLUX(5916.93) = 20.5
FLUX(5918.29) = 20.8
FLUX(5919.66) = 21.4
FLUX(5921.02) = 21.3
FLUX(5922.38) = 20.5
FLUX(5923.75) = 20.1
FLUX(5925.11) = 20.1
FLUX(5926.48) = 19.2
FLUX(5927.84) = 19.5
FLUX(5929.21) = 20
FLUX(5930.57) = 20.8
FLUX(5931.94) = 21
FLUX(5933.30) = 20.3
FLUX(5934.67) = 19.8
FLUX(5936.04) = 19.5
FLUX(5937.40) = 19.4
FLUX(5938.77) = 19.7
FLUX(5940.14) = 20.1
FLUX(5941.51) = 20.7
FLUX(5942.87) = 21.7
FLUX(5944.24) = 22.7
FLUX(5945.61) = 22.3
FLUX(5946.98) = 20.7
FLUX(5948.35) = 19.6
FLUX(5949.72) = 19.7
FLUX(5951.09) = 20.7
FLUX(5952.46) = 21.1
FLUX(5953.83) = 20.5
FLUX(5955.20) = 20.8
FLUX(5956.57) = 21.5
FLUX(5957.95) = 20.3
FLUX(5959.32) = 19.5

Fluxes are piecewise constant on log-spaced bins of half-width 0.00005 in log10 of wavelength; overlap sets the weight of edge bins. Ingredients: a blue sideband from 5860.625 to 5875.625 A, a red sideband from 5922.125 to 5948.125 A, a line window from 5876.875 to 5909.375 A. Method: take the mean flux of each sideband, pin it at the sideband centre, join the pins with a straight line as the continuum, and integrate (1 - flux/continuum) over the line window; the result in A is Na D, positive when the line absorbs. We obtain 4.0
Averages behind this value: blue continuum 21.1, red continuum 20.4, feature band 18.3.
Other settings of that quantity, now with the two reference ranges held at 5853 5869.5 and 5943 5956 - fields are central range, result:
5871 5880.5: -0.55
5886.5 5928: 3.76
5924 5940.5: 0.68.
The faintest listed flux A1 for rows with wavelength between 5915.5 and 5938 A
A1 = 19.2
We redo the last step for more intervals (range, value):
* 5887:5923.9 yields 14.1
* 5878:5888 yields 17.6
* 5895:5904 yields 15.1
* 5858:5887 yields 18.9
